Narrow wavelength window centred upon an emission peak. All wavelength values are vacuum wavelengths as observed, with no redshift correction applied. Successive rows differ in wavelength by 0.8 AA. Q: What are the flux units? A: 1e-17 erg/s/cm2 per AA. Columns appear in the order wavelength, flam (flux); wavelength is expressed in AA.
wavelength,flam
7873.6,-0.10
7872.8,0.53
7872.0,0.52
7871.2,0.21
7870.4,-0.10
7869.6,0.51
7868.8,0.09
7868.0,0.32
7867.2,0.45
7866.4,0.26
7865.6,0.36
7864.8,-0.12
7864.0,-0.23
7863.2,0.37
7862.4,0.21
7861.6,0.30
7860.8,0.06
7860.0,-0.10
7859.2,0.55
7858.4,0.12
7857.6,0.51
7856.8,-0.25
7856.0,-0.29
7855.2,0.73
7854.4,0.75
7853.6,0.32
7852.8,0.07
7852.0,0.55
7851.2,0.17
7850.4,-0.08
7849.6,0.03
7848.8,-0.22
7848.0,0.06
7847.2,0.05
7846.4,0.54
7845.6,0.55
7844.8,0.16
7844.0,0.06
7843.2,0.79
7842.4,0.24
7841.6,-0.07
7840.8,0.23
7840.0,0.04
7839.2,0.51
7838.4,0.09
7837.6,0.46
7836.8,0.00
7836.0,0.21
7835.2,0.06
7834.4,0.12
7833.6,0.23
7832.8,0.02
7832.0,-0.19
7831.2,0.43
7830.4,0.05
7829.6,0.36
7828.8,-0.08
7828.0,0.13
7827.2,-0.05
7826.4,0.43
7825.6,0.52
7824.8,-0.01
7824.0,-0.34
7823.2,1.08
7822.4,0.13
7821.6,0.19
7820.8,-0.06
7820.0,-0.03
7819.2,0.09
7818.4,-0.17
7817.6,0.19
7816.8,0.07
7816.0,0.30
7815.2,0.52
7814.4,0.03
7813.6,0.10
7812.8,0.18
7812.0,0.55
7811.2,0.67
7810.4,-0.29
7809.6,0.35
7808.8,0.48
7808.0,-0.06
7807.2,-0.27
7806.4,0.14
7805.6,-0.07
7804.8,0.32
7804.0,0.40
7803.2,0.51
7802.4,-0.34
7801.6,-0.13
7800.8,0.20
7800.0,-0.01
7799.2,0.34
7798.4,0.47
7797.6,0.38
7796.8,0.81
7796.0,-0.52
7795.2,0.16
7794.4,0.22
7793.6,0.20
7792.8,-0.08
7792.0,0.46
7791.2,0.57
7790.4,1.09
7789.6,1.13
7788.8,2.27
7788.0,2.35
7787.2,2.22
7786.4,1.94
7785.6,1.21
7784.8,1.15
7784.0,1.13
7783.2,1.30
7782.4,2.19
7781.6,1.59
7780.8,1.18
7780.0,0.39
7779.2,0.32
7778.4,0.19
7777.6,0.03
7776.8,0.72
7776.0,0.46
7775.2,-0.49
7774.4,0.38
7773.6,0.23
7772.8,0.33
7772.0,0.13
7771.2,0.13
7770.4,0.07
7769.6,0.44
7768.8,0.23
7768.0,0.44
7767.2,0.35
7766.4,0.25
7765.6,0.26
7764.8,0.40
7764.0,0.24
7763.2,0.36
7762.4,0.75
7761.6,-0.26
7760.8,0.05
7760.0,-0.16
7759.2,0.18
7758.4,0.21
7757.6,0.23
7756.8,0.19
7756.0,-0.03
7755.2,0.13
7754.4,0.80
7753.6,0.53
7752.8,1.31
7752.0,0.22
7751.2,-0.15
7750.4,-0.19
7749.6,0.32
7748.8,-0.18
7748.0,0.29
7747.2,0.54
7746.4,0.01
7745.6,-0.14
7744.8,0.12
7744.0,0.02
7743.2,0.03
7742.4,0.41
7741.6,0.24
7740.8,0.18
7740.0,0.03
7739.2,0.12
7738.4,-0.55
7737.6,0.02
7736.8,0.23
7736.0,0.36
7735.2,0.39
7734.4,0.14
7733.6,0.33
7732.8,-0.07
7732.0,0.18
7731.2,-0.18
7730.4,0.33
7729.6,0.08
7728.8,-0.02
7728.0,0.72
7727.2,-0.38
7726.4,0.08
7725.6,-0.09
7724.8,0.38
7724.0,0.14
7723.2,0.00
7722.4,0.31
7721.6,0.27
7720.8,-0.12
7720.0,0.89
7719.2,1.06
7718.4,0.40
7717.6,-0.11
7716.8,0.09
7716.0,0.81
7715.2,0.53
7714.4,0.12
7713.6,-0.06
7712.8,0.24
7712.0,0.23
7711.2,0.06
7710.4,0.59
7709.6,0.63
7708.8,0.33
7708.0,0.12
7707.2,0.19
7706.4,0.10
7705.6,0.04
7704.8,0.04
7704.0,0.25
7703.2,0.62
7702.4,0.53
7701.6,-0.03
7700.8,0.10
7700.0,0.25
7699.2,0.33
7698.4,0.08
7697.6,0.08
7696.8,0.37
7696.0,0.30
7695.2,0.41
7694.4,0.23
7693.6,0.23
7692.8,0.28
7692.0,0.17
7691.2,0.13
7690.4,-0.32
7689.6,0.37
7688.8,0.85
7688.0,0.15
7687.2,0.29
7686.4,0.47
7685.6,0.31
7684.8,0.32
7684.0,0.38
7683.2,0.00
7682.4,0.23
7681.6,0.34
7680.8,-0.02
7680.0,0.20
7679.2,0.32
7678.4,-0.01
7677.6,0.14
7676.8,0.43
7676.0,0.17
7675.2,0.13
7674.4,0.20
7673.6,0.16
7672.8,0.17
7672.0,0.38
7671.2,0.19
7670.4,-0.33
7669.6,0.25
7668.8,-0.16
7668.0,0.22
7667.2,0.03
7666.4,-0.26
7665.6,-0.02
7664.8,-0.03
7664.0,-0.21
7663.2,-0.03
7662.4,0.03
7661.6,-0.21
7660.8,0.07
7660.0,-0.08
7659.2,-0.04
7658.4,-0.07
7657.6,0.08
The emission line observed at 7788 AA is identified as [O II]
